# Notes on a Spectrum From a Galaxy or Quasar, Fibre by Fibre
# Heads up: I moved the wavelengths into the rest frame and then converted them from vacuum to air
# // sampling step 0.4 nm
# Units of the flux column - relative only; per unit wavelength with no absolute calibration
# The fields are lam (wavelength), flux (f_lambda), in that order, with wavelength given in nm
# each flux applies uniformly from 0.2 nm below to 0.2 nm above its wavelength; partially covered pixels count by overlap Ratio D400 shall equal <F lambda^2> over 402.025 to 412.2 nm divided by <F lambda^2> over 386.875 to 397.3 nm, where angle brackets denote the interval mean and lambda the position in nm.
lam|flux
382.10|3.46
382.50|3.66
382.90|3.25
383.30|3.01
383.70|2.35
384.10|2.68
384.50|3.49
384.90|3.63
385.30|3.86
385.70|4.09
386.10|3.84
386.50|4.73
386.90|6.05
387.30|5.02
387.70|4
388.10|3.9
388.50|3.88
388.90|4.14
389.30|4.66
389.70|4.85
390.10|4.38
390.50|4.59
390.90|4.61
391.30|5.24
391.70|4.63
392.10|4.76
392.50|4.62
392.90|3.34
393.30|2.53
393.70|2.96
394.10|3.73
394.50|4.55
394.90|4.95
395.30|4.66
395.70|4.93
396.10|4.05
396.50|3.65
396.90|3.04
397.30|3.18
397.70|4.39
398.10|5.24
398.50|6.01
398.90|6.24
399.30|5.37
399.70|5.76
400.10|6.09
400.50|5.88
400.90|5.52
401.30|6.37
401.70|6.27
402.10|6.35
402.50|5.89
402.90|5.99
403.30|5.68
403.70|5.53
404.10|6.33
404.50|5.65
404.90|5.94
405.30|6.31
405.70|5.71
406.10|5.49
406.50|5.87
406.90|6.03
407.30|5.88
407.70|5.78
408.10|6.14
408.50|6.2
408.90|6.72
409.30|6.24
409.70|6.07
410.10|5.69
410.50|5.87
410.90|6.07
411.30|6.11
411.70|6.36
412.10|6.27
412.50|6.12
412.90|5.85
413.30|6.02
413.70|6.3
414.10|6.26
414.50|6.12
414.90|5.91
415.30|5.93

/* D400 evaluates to 1.5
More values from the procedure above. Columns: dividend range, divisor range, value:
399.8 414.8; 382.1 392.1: 1.62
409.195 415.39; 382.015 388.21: 1.82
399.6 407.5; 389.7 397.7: 1.50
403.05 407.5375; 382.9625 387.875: 1.67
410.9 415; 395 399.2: 1.45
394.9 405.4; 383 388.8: 1.49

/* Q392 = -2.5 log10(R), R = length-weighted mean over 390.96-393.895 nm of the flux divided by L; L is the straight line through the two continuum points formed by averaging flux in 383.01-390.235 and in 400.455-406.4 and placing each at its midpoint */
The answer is 0.15 mag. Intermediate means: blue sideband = 4.02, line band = 4.04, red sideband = 5.93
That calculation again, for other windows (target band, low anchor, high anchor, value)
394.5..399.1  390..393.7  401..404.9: 0.10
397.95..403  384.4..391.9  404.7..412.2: -0.10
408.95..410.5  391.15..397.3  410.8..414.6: -0.04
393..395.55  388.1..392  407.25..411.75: 0.24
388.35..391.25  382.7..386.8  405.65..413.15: -0.11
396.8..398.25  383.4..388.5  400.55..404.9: 0.32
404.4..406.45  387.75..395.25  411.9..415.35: -0.08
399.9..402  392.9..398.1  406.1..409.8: -0.24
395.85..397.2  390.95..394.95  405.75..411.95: 0.25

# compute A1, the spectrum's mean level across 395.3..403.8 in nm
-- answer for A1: 5.29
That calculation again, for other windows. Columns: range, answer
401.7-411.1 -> 5.98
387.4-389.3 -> 4.11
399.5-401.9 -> 5.98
